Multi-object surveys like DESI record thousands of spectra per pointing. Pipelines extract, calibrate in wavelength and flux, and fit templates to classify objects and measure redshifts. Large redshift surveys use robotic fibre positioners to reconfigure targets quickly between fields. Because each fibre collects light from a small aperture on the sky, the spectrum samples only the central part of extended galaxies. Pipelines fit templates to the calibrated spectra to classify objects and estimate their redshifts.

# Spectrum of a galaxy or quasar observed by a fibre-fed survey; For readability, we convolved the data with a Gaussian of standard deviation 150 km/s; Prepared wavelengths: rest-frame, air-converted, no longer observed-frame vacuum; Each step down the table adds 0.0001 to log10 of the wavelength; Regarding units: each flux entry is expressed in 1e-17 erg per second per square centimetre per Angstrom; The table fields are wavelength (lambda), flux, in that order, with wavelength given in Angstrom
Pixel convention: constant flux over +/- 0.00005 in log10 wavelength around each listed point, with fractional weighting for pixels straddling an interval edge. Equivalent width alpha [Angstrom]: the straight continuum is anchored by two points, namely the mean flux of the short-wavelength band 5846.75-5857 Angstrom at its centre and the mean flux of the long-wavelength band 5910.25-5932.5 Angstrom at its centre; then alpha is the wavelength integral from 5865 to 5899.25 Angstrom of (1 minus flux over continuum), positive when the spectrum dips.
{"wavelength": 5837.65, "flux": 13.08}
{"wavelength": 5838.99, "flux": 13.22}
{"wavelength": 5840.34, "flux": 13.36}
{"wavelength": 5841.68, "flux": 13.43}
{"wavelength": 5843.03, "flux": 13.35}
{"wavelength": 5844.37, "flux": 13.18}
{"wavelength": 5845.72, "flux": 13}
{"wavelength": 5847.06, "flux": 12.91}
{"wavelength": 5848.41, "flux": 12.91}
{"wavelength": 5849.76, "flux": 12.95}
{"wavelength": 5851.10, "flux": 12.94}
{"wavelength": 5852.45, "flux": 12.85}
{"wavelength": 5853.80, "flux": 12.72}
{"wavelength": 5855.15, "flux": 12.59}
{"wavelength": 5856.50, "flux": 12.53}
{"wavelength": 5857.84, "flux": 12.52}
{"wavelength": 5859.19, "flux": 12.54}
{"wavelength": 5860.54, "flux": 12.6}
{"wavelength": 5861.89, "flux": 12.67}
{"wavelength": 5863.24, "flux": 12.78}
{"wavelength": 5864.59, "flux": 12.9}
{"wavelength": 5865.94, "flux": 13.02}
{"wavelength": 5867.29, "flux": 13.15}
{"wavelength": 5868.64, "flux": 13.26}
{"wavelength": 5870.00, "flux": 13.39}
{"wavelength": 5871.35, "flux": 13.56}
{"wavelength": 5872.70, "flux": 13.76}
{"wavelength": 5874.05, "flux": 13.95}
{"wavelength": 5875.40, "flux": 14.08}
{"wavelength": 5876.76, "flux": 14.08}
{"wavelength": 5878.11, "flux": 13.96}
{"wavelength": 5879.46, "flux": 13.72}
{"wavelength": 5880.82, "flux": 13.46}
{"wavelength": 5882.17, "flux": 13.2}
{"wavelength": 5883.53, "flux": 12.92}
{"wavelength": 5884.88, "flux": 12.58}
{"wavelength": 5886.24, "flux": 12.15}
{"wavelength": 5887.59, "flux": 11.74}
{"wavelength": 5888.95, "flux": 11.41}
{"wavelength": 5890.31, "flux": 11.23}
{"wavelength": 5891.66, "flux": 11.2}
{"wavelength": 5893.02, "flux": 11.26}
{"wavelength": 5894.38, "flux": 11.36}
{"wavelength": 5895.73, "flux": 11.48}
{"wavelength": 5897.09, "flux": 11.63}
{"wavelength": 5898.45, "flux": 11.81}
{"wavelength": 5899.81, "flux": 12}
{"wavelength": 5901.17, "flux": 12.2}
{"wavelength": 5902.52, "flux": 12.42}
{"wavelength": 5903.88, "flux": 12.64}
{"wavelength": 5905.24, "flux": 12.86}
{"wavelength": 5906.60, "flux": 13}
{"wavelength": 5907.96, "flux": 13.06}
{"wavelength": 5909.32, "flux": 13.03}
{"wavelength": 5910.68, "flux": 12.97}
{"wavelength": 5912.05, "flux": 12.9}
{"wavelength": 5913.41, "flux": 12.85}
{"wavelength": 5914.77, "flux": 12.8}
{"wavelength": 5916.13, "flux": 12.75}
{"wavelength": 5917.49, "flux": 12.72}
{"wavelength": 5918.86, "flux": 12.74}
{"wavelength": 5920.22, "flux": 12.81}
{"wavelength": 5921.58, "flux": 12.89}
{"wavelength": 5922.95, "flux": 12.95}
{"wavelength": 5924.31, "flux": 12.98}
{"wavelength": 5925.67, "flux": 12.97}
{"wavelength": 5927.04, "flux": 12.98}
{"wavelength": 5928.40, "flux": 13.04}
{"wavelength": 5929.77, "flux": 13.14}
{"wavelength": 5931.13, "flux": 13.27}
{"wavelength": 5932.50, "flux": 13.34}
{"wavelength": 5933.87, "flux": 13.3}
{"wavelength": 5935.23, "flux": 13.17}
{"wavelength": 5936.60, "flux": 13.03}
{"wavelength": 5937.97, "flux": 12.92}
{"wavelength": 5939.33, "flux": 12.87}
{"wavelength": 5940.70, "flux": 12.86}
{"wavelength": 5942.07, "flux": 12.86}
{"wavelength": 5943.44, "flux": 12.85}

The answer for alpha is 0.4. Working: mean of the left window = 12.8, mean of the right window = 12.9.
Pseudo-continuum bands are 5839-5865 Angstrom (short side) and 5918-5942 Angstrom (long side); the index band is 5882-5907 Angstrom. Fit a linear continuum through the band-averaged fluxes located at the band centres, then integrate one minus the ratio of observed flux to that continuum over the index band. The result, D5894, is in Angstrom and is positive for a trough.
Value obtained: 1.8 Angstrom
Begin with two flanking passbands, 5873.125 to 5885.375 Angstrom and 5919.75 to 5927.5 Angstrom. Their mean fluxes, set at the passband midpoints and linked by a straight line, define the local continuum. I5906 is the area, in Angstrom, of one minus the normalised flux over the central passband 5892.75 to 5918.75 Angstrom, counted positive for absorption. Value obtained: 1.5 Angstrom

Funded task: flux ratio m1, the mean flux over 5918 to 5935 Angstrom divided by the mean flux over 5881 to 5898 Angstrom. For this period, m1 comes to 1.10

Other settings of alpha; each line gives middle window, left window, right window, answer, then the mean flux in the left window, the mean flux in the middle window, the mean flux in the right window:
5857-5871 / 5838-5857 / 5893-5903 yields -0.3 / 13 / 12.9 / 11.8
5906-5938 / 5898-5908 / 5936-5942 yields -0.7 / 12.5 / 13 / 12.9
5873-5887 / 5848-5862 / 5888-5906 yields -1.4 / 12.7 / 13.4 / 11.8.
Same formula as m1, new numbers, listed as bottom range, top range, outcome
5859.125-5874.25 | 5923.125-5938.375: 1.00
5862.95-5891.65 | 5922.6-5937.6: 1.01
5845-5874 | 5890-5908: 0.93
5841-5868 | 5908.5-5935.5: 1.01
